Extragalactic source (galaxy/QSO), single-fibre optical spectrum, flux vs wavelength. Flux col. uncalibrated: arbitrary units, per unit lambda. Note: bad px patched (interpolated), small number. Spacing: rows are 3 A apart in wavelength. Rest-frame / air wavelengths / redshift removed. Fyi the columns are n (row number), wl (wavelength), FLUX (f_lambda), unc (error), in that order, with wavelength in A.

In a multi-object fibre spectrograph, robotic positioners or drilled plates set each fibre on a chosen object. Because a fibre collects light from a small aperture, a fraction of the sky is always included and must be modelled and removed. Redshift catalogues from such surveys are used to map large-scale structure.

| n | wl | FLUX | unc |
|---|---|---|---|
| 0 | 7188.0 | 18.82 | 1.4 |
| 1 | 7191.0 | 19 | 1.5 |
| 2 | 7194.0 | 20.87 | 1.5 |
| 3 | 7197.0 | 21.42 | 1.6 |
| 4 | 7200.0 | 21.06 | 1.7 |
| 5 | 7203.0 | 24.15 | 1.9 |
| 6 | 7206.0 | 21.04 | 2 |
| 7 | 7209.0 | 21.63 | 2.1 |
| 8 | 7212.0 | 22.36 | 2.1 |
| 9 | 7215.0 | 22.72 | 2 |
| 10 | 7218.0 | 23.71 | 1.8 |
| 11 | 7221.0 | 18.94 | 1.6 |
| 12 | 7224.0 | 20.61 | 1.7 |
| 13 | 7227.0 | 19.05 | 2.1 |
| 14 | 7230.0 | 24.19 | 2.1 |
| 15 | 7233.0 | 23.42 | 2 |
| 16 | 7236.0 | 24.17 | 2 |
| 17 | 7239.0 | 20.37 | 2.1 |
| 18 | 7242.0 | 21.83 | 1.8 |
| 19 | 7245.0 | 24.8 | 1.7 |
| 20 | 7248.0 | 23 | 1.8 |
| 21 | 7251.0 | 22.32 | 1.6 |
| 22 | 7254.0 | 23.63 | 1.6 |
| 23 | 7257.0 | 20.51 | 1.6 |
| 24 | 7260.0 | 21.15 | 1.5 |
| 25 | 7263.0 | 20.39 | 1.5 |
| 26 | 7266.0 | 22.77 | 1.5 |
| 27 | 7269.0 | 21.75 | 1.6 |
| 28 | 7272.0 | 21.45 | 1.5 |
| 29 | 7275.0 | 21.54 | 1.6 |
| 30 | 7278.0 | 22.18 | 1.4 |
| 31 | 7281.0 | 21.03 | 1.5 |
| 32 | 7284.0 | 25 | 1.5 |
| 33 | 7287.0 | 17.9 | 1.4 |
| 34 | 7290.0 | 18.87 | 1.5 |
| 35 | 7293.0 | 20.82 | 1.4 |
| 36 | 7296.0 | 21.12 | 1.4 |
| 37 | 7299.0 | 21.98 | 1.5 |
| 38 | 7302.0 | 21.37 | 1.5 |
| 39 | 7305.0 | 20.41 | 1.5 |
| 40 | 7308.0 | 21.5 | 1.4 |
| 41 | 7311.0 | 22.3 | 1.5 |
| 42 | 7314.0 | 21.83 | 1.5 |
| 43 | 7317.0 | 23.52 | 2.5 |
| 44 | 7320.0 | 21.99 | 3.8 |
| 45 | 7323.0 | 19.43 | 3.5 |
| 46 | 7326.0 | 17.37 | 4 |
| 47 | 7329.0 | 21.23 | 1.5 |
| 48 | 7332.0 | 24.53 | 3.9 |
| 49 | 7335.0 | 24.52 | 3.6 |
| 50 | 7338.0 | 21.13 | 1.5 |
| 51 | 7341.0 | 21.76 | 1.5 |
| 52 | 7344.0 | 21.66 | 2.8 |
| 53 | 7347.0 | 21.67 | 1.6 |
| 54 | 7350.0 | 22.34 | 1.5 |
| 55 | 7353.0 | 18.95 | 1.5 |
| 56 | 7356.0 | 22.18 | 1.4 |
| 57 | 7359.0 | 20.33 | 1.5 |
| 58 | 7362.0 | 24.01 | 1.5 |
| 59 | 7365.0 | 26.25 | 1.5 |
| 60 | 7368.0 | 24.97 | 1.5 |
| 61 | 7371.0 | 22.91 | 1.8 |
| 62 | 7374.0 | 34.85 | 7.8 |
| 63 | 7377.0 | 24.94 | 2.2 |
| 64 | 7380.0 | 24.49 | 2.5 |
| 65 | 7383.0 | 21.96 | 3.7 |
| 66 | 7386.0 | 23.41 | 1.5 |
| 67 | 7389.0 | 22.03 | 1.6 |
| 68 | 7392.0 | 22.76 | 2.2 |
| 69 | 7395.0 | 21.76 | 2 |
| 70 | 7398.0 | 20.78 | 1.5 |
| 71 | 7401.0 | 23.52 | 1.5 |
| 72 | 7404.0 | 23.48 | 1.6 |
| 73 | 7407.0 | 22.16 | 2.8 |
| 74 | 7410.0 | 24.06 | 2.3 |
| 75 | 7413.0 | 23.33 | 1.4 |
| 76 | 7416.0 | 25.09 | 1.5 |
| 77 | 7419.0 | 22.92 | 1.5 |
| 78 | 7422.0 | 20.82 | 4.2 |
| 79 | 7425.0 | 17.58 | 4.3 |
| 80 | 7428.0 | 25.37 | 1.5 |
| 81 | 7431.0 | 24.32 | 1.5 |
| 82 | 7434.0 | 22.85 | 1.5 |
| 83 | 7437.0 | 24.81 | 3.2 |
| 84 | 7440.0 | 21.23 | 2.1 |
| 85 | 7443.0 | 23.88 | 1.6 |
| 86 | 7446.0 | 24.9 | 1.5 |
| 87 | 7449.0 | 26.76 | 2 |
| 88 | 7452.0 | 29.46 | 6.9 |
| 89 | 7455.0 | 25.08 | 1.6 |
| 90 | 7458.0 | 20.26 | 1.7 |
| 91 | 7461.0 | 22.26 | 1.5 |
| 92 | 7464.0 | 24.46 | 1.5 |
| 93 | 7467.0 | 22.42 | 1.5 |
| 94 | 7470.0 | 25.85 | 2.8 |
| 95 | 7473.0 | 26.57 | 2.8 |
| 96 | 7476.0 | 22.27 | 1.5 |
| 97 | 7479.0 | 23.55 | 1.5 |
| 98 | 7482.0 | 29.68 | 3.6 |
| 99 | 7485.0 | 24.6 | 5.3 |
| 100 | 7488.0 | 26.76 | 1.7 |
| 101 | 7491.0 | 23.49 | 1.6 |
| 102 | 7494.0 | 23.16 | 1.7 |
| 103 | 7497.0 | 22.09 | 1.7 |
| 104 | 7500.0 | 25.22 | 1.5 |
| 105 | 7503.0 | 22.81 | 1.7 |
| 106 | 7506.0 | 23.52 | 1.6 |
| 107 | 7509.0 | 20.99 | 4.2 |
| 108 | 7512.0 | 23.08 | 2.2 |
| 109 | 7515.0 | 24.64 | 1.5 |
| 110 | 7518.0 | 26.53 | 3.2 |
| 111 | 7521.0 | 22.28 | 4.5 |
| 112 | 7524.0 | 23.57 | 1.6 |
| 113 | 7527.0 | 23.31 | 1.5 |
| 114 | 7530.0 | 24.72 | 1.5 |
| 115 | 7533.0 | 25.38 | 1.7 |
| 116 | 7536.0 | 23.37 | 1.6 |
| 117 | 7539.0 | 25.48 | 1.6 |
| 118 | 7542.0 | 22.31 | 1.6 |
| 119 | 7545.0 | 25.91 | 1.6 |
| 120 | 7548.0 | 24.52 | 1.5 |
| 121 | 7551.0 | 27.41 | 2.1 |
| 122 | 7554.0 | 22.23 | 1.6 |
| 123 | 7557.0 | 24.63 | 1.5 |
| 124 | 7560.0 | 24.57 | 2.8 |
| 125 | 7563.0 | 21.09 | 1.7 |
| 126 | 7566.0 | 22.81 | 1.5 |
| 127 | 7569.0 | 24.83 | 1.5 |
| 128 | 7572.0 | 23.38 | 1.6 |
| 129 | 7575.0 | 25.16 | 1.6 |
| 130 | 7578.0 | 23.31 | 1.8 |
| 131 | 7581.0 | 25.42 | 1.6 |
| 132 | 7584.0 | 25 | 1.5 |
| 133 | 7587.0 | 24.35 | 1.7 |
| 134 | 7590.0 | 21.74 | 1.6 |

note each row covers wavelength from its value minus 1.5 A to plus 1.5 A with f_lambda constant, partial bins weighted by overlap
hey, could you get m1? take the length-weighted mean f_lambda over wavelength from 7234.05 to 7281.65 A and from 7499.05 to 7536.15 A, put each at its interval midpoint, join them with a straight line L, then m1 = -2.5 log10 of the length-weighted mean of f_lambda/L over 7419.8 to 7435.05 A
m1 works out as 0.05 mag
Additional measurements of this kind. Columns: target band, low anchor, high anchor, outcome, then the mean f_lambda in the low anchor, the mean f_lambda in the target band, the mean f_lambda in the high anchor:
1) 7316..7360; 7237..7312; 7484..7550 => 0.04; 21.6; 21.5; 24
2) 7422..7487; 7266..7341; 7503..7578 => -0.05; 21.5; 24.1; 24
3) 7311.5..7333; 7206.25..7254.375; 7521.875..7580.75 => 0.07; 22.2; 21.4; 24.1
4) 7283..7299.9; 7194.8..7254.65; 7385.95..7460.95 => 0.09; 22.2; 20.8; 23.3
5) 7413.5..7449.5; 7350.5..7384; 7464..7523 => 0.04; 24.1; 23.3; 24.2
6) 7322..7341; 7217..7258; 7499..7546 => 0.06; 22.2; 21.5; 23.9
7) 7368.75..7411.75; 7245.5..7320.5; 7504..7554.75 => -0.05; 21.7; 23.8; 24.1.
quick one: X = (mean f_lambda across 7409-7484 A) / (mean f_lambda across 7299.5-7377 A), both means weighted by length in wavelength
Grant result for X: 1.1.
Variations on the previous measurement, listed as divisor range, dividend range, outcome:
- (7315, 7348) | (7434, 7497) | 1.13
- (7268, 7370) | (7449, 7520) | 1.12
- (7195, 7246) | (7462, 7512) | 1.10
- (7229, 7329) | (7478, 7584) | 1.12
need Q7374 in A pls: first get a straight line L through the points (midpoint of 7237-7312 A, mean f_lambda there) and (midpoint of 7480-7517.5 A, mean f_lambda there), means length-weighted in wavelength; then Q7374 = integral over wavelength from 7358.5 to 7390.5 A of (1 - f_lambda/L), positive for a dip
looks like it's -2.7 A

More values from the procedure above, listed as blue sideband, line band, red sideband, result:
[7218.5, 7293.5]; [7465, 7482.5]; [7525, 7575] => -0.94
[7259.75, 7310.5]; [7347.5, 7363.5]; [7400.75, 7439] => 0.46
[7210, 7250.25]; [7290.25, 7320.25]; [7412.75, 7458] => 1.65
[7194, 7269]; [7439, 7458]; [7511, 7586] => -1.14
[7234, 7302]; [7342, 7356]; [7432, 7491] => 1.01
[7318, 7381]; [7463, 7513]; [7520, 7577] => -0.94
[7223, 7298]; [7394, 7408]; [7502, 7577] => 0.30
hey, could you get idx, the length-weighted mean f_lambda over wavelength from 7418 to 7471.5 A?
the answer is 23.6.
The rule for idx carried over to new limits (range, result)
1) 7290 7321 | 21.5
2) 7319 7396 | 22.8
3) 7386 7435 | 22.7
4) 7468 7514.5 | 24.2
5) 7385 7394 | 22.6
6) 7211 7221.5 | 22.2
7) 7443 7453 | 26.4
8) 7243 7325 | 21.6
